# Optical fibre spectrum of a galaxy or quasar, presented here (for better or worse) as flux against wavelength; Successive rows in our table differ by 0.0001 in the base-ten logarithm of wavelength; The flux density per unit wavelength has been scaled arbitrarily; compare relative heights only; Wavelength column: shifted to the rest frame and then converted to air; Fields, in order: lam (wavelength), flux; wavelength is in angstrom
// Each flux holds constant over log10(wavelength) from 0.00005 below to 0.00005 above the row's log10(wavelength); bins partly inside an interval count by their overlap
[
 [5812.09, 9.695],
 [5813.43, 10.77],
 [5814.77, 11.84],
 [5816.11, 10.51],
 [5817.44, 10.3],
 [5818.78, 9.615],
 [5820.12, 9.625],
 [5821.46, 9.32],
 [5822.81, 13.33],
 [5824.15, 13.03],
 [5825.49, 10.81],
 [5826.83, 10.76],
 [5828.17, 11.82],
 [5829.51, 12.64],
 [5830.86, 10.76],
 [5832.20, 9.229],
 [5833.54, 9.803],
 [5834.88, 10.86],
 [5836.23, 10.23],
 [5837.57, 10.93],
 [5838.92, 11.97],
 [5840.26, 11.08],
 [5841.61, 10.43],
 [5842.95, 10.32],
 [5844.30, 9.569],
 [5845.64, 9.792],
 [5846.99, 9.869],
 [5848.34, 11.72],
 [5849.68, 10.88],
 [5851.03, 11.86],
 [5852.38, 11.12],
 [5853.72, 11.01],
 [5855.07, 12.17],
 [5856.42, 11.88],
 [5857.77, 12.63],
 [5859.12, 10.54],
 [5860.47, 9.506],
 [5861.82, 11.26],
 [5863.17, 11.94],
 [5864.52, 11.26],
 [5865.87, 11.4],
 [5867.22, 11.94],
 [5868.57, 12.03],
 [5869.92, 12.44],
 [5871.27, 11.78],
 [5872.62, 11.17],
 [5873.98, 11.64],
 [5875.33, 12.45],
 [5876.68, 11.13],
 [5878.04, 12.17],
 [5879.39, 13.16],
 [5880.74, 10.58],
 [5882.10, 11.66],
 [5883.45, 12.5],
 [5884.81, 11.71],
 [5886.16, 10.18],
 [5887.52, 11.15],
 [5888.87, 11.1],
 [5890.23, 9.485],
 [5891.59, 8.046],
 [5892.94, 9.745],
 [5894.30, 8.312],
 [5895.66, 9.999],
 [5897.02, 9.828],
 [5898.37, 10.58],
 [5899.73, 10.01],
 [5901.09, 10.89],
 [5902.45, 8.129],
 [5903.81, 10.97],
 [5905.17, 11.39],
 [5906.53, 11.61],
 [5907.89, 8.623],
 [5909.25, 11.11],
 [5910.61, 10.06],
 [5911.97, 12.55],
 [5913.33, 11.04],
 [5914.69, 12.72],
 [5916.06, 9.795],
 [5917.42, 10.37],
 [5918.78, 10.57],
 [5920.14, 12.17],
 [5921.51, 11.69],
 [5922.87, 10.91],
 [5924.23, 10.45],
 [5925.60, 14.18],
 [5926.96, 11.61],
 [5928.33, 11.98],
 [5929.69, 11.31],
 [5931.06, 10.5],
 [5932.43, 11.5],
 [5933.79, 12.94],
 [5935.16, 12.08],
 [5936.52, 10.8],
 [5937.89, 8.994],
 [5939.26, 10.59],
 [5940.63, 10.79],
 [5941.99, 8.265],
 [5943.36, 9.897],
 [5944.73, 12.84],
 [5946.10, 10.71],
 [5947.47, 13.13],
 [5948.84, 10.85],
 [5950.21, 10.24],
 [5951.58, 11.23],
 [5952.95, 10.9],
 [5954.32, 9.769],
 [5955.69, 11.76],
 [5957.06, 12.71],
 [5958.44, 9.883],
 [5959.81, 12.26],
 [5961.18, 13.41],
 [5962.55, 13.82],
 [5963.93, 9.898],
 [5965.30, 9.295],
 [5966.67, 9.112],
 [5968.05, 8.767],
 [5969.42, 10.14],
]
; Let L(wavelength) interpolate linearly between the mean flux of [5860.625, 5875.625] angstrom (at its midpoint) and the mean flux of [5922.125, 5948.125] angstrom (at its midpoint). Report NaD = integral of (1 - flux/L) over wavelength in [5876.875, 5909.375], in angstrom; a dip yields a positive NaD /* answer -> 2.7 angstrom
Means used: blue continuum 11.7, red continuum 11.2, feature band 10.5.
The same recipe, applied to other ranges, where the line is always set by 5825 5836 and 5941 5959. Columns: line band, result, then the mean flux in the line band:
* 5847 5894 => -1.9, 11.3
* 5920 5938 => -1.1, 11.6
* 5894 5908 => 1.0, 10.1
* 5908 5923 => -0.3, 11.1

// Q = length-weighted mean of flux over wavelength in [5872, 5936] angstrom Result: 11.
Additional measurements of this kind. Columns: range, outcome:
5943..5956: 11.1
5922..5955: 11.1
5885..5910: 10.1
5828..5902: 11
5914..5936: 11.5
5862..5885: 11.8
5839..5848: 10.4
